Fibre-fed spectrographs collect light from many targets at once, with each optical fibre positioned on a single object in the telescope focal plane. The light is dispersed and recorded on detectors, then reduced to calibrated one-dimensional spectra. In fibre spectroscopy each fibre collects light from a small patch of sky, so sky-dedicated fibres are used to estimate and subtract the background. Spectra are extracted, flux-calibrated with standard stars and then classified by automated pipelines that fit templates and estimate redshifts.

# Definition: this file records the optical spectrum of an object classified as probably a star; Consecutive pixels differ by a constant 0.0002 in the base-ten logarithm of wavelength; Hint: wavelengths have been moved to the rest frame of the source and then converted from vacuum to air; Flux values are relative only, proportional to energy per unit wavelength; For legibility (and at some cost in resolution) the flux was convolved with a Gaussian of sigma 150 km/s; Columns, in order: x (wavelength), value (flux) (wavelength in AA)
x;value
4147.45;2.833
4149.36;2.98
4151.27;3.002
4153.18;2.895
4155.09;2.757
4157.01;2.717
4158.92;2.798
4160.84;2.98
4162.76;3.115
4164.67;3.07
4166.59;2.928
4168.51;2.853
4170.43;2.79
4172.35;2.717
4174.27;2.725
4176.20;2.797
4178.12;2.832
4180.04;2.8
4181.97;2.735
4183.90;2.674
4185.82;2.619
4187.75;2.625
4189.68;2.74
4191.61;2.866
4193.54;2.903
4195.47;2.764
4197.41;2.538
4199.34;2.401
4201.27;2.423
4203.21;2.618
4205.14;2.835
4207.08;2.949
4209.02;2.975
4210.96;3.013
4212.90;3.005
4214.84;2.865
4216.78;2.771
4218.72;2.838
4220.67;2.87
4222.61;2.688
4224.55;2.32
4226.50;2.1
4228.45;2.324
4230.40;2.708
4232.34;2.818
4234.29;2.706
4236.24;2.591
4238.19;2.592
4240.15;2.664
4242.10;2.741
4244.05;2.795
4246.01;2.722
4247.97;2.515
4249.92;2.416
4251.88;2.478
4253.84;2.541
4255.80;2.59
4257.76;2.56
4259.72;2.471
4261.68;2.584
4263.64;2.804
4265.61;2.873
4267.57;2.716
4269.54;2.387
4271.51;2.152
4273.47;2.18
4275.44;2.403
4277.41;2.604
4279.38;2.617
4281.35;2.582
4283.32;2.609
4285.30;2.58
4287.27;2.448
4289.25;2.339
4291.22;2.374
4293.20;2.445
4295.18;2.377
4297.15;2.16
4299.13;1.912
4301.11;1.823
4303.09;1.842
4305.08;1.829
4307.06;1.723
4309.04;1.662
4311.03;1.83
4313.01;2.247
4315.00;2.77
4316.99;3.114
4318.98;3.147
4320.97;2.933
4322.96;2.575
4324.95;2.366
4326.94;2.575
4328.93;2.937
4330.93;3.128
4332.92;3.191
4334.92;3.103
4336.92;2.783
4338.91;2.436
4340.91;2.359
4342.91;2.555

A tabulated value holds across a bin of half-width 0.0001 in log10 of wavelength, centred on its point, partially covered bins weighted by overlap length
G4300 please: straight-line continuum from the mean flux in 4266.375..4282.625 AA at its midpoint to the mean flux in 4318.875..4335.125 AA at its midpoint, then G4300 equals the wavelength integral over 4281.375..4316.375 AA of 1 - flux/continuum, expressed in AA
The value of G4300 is 5.9 AA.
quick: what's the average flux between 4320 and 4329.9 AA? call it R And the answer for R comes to 2.68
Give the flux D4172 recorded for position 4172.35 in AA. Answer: 2.717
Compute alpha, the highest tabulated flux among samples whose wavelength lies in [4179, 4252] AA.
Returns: 3.013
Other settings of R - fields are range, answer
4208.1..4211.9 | 2.99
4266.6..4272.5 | 2.42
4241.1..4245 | 2.77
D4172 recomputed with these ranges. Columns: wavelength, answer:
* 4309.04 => 1.662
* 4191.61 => 2.866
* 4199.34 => 2.401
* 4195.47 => 2.764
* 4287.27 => 2.448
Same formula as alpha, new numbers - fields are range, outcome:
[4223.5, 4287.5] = 2.873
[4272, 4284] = 2.617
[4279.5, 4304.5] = 2.609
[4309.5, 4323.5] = 3.147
